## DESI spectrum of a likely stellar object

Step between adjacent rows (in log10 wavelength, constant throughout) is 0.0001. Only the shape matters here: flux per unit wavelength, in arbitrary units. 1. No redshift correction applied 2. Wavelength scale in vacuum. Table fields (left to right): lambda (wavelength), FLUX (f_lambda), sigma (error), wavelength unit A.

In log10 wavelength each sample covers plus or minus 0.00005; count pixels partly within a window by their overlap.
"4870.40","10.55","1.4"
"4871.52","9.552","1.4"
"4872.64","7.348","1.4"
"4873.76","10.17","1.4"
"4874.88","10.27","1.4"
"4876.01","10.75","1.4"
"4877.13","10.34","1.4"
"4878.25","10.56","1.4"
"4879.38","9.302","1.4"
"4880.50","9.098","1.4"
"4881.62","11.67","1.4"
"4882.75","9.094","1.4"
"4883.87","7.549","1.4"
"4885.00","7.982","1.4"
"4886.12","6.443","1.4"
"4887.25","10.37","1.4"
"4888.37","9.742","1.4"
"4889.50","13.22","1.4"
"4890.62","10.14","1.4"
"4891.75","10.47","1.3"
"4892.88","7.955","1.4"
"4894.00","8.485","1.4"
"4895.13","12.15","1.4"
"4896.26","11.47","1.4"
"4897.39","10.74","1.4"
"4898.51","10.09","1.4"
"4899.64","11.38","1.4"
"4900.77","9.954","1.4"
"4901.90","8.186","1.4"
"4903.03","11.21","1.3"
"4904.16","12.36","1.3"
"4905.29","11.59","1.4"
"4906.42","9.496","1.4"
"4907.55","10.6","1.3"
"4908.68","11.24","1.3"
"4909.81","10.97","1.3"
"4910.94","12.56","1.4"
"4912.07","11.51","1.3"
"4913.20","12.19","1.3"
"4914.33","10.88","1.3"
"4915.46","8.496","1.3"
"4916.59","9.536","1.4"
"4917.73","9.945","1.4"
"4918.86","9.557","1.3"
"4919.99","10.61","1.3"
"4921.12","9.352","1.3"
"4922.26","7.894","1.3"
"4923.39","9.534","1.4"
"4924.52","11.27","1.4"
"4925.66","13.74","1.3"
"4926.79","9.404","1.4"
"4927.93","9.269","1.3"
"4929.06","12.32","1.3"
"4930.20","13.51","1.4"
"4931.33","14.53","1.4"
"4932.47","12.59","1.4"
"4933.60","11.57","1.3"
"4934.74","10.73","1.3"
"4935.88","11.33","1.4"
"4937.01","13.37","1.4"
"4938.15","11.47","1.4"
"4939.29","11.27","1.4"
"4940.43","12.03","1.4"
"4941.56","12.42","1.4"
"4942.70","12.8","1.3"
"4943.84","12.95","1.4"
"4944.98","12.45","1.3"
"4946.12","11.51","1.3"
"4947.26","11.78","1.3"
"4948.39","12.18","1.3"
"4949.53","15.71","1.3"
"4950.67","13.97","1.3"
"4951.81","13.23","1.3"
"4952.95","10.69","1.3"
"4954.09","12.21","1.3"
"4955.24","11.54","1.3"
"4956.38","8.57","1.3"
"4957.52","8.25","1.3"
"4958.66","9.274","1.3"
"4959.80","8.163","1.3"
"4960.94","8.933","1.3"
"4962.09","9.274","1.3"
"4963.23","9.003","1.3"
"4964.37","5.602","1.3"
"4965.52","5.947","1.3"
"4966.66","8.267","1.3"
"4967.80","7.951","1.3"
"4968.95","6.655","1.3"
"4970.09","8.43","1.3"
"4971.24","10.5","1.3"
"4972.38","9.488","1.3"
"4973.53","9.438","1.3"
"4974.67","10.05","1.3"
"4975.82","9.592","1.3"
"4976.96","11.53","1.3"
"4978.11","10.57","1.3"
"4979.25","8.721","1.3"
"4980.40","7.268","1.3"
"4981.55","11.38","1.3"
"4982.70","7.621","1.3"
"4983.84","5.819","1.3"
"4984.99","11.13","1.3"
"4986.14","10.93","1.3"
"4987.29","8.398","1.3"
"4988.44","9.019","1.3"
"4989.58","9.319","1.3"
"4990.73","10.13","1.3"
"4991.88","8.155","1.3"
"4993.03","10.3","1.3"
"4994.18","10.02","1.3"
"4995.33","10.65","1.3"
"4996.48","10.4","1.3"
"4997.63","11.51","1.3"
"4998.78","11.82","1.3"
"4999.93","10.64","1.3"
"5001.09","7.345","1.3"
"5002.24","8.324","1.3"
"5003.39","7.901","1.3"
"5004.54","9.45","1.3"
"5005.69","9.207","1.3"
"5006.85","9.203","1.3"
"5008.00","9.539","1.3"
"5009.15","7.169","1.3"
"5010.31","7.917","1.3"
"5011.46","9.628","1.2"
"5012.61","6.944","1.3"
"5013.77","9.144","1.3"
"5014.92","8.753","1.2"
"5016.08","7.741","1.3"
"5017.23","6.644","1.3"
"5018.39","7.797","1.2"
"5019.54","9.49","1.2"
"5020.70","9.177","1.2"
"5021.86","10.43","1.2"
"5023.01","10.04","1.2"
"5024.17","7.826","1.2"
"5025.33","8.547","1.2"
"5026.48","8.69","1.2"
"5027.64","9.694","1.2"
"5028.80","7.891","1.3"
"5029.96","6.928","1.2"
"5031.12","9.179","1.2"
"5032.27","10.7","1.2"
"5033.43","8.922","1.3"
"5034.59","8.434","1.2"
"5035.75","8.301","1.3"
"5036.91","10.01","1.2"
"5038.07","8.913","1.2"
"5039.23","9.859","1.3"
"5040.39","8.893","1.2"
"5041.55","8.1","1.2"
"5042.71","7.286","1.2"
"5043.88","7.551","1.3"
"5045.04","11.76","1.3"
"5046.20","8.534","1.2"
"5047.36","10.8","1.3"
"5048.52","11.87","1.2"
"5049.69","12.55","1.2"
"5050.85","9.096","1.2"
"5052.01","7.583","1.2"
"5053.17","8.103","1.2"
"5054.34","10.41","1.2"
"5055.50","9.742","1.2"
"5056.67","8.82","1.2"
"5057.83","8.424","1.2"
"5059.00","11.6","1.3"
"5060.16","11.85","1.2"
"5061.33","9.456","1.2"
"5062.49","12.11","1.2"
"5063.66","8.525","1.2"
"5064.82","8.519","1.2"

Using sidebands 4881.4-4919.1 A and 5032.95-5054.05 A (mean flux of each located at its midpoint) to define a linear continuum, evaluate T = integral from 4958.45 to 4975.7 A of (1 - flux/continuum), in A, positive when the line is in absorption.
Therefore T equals 2.32 A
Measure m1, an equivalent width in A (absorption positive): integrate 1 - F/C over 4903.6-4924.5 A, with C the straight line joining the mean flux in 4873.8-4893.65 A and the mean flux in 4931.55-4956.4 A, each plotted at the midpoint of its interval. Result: 0.9 A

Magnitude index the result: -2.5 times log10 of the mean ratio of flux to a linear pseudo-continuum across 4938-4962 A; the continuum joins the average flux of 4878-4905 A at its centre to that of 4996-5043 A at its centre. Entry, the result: -0.20 mag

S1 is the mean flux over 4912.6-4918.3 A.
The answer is 10.2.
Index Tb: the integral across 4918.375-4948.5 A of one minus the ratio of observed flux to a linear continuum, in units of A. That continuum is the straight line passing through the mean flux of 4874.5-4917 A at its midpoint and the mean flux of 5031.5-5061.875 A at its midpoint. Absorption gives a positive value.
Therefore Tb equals -4.3 A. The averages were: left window 10.3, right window 9.52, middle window 11.5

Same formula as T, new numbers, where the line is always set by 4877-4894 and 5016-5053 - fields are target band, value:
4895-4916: -3.10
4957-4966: 1.18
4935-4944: -2.65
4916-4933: -2.63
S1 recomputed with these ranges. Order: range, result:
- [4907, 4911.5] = 11.3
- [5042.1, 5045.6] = 8.83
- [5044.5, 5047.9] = 10.4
